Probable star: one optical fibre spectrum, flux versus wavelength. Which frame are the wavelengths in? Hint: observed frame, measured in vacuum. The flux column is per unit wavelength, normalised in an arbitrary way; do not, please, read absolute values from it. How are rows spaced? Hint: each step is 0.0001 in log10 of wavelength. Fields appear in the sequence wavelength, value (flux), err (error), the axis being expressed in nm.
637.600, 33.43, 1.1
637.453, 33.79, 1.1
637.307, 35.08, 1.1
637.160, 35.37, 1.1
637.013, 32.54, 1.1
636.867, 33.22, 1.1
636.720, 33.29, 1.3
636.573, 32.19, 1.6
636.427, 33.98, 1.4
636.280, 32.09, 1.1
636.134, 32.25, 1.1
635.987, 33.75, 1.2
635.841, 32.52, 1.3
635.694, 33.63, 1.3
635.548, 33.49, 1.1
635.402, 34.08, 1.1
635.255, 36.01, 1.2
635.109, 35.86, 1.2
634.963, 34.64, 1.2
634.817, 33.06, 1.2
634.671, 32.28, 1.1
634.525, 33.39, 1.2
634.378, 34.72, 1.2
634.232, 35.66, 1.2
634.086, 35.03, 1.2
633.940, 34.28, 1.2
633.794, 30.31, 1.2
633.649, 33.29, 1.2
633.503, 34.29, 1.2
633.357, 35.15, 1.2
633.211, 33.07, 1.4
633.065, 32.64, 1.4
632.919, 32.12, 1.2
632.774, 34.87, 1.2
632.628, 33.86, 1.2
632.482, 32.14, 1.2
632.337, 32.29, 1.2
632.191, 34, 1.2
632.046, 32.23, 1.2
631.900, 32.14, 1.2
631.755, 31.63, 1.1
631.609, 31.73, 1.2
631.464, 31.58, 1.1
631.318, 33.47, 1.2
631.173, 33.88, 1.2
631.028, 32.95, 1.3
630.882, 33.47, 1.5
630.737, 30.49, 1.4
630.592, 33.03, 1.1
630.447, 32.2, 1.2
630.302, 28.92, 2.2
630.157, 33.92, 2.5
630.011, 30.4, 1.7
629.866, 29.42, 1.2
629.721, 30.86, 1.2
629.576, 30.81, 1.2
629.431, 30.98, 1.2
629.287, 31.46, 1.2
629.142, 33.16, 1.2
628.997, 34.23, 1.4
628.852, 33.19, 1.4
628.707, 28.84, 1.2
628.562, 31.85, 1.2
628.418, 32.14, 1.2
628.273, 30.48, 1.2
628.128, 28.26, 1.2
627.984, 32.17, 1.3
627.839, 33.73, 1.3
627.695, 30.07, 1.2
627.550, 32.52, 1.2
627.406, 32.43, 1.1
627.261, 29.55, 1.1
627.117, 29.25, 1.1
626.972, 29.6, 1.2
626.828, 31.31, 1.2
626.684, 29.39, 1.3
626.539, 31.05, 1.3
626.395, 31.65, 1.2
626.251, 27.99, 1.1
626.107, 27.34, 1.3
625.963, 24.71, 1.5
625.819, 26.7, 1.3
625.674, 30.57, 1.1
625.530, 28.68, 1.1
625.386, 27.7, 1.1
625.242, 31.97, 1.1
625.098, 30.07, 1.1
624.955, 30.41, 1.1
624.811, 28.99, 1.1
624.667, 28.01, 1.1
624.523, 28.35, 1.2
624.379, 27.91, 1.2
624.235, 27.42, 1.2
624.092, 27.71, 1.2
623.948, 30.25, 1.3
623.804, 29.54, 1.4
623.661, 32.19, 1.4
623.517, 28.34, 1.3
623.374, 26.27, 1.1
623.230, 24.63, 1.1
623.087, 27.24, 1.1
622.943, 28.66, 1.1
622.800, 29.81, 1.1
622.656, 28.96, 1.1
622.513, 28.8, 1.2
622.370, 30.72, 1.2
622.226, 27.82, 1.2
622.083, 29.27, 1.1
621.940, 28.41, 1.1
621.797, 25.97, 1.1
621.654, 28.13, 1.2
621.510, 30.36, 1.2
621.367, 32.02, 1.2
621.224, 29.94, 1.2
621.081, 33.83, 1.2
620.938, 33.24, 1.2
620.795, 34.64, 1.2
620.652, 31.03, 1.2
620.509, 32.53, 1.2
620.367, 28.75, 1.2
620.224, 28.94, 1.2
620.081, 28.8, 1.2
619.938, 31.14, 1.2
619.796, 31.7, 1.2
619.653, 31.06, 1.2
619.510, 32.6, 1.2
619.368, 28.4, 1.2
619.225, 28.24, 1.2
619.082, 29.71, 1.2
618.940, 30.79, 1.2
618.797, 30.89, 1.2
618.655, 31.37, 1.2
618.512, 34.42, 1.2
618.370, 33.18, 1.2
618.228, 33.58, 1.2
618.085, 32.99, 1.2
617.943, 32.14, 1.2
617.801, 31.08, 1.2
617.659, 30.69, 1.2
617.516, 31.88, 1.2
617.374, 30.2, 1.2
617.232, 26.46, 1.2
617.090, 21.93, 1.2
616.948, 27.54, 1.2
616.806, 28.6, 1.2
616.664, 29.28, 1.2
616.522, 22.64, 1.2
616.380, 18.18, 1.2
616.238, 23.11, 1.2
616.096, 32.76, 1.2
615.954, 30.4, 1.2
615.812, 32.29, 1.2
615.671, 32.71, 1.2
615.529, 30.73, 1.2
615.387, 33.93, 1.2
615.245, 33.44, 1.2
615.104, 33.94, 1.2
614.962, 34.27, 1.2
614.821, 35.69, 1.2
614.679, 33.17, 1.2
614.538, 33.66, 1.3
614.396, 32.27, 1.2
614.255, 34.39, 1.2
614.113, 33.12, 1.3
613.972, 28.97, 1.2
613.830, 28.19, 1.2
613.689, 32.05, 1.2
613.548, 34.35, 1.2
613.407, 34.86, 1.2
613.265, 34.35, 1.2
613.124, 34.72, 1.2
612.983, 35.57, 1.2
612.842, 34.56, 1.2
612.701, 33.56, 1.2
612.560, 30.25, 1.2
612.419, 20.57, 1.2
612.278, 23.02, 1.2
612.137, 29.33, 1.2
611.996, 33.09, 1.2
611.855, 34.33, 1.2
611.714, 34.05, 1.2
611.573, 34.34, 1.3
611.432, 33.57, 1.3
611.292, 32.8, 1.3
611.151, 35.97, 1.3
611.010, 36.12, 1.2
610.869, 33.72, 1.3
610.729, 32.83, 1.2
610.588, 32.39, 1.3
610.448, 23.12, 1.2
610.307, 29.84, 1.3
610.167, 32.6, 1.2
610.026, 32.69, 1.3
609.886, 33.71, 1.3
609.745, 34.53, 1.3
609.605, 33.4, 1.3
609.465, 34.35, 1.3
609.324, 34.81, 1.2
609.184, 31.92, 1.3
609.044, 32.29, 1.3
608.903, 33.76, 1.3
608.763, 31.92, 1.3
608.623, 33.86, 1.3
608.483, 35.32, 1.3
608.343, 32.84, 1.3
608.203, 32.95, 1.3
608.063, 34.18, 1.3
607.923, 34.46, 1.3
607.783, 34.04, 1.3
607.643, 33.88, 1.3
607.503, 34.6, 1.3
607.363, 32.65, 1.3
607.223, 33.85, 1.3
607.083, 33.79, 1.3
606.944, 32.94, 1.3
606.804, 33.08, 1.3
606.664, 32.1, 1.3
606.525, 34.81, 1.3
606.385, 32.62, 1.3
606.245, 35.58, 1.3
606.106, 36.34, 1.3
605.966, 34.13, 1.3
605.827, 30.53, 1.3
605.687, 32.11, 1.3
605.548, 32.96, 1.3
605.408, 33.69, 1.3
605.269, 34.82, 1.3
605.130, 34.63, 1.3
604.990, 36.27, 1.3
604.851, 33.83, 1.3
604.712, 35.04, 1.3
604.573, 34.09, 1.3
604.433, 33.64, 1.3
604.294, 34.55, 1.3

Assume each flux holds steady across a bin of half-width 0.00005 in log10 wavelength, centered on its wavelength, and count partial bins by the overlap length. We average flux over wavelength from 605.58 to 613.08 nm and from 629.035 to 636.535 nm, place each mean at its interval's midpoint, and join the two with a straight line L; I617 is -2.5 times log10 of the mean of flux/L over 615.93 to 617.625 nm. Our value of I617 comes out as 0.22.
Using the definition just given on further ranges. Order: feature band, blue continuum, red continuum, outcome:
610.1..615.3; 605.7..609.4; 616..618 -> -0.072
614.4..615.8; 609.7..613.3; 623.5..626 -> -0.073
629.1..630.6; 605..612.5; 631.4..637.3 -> 0.068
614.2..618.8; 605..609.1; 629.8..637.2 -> 0.093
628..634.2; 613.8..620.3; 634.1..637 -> 0.022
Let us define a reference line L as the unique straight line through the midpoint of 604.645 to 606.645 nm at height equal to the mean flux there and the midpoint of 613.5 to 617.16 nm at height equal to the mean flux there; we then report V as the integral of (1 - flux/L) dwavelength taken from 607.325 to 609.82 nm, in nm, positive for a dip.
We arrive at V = -0.05 nm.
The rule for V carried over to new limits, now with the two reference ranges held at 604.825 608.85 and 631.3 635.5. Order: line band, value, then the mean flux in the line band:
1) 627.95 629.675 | 0.11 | 31.5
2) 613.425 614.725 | 0.05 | 32.3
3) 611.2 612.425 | 0.09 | 31.2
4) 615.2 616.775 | 0.22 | 28.9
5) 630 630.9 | 0.05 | 31.8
